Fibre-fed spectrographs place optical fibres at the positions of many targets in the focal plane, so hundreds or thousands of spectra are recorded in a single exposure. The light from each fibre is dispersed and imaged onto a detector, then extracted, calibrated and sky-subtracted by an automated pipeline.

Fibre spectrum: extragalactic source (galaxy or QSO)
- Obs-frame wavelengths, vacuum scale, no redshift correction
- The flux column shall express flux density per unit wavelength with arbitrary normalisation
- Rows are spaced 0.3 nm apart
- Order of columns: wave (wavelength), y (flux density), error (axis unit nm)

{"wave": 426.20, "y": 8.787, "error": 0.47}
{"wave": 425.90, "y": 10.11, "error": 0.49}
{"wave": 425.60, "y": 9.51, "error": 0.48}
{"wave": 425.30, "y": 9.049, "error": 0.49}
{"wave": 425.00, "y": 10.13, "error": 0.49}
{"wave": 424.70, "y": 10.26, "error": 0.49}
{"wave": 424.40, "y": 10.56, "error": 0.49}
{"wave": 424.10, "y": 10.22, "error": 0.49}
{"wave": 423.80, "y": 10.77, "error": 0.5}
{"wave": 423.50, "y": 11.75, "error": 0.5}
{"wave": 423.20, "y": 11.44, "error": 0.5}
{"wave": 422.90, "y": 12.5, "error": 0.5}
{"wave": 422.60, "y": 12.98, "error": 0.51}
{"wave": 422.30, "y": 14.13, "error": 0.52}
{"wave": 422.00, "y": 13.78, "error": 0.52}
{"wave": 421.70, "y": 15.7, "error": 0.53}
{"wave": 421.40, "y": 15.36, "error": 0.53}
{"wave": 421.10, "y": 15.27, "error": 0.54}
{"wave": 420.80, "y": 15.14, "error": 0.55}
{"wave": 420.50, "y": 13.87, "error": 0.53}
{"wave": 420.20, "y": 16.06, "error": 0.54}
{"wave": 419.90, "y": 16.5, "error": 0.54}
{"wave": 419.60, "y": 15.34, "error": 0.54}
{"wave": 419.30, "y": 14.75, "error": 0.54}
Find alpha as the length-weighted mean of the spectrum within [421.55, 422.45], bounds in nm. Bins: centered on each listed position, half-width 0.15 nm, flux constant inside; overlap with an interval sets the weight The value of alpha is 14.5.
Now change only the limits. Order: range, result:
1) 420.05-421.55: 15.1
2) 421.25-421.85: 15.5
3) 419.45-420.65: 15.4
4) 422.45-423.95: 11.9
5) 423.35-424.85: 10.7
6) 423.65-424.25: 10.5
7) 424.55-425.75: 9.74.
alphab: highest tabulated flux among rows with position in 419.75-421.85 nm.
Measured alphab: 16.5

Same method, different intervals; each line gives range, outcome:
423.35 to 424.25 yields 11.75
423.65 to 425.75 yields 10.77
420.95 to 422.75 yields 15.7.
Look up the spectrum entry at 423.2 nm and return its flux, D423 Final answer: 11.44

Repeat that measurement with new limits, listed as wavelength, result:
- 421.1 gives 15.27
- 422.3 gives 14.13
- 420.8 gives 15.14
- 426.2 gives 8.787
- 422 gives 13.78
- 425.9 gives 10.11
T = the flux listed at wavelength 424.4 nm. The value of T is 10.56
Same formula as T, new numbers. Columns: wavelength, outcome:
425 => 10.13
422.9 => 12.5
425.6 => 9.51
